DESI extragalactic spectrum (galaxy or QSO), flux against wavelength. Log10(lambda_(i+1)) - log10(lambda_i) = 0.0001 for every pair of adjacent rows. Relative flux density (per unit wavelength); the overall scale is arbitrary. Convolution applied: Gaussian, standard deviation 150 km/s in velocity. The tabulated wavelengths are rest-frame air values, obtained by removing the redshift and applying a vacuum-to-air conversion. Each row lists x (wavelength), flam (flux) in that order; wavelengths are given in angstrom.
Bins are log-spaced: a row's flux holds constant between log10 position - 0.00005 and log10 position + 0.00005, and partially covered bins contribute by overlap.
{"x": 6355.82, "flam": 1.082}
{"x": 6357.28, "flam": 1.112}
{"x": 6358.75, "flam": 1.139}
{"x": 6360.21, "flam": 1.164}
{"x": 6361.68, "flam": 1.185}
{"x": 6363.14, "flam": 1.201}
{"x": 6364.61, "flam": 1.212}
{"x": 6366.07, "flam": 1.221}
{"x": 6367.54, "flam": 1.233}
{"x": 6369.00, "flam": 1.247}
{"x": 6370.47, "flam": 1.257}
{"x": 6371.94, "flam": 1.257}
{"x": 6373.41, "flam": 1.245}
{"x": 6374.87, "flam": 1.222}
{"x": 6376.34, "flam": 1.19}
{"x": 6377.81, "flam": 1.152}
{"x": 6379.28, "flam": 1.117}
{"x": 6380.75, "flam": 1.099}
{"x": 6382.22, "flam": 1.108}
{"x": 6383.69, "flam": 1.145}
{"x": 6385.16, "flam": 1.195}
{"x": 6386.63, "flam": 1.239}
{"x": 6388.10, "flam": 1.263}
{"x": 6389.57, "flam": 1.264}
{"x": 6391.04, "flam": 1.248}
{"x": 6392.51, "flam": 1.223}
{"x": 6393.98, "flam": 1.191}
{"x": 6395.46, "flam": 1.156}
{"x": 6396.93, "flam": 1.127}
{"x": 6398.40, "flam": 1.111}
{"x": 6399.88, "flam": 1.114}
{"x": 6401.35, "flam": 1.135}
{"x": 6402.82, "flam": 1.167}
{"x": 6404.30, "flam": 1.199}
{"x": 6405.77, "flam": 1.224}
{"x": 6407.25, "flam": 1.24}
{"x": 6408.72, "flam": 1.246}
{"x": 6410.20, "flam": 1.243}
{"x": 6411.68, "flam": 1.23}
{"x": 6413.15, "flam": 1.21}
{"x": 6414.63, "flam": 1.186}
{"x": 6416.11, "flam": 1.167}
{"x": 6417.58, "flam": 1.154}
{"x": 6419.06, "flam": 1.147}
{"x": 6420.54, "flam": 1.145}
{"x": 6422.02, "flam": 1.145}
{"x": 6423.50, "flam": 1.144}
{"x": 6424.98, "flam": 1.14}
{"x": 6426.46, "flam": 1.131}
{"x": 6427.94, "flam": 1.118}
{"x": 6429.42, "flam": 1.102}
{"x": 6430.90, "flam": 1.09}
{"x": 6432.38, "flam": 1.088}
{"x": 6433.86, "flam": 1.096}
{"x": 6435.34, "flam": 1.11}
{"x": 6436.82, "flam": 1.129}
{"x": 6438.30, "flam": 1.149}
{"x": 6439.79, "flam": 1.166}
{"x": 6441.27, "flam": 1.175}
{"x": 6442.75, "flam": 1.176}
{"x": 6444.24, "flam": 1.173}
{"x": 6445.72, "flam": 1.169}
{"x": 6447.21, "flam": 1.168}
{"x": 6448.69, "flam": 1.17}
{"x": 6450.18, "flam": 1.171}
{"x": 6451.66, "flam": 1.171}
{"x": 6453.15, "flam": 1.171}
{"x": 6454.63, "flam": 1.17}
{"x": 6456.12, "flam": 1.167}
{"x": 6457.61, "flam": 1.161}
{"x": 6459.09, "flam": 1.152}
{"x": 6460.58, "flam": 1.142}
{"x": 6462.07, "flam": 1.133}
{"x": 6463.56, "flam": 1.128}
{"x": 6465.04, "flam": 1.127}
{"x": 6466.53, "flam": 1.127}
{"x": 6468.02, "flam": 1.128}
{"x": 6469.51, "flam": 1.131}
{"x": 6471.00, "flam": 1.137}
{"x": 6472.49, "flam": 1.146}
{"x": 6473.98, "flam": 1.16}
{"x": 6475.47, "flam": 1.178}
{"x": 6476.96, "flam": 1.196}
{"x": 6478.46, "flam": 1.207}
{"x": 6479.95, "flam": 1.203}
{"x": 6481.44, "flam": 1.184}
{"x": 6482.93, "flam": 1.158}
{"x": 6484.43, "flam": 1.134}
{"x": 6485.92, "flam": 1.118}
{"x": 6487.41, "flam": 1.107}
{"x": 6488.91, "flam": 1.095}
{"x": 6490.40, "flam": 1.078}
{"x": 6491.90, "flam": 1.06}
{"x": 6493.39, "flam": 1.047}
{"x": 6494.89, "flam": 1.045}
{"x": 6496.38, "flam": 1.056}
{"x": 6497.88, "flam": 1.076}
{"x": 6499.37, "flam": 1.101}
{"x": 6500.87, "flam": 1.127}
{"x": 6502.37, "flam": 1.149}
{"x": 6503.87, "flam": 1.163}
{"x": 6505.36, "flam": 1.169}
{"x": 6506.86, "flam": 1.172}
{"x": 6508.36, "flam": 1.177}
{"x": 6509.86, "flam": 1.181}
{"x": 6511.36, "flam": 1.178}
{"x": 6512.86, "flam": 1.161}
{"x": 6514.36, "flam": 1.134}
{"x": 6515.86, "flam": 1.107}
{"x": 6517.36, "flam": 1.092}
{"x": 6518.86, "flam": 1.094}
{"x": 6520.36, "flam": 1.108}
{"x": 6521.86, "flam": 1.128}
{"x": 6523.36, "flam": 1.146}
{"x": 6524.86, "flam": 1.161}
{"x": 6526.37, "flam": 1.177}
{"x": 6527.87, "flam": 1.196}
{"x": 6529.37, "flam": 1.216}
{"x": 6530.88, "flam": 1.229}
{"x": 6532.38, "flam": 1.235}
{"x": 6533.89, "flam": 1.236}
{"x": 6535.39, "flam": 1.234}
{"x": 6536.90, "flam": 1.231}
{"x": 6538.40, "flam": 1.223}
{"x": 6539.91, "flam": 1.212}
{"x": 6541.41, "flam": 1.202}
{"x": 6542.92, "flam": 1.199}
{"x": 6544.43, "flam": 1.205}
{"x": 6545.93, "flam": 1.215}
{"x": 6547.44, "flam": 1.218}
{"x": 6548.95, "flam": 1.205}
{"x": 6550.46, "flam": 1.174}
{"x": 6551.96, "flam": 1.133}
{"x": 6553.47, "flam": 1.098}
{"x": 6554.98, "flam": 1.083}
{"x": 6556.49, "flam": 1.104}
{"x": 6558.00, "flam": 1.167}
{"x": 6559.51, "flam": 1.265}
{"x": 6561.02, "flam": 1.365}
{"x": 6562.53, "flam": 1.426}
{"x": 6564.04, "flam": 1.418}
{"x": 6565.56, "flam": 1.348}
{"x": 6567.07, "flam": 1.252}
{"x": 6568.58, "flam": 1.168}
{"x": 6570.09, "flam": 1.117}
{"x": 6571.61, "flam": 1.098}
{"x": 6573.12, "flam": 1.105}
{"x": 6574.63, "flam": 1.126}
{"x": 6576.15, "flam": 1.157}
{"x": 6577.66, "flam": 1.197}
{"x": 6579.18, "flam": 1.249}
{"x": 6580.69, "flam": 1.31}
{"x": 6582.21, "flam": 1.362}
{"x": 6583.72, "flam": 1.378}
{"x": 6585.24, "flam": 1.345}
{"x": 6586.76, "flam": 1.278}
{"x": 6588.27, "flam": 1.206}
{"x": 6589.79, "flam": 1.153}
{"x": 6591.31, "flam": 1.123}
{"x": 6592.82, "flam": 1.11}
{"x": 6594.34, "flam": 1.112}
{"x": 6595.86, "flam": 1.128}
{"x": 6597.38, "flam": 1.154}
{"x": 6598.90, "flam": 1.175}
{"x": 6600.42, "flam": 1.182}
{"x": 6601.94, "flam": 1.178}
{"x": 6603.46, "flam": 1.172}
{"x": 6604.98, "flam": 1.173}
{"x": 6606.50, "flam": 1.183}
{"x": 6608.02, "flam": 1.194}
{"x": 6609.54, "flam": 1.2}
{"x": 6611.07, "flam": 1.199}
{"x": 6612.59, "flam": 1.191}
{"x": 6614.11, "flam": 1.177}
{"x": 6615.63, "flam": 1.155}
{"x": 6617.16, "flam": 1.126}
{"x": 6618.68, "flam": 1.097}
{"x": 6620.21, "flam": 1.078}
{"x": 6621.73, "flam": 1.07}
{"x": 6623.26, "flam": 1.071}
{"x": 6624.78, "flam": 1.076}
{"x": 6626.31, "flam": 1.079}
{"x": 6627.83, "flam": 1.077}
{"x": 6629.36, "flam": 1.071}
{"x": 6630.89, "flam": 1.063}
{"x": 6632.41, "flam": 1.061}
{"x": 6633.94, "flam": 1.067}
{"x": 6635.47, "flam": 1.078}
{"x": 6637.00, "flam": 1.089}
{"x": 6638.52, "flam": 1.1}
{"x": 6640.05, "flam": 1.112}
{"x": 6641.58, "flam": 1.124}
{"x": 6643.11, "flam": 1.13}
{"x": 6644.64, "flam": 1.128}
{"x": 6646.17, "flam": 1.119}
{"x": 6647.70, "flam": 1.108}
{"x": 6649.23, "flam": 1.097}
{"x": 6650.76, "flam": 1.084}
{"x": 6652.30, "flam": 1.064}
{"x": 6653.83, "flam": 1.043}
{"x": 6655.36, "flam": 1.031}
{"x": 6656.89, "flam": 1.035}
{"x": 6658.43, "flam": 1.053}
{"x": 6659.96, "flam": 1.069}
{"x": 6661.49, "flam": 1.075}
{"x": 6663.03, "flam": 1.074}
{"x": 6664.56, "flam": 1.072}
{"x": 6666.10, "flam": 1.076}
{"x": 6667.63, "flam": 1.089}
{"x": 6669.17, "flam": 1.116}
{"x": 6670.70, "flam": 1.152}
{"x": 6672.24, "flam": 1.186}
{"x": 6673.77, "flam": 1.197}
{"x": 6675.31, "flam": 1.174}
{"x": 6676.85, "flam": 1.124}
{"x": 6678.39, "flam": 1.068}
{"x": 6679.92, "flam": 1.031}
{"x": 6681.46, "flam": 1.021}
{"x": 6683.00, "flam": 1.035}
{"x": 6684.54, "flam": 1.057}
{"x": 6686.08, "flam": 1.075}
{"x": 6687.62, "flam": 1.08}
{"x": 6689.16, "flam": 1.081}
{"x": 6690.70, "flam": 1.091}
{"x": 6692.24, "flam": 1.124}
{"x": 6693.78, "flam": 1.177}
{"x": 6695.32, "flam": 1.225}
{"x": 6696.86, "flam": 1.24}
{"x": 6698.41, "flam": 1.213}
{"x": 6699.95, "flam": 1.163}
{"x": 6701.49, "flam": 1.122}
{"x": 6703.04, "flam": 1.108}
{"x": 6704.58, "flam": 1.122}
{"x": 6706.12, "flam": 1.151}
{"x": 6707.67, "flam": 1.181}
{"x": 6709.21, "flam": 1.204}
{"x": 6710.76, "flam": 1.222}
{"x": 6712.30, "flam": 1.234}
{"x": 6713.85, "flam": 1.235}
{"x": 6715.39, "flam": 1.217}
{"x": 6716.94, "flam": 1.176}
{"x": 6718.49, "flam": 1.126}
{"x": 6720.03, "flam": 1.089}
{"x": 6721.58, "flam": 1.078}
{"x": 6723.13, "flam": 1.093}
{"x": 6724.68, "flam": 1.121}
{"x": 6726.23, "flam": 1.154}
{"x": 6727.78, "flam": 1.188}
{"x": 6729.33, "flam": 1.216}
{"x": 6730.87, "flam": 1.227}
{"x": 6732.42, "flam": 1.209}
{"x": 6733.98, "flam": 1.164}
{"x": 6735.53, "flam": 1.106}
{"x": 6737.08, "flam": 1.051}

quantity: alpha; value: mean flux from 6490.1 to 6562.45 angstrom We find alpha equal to 1.16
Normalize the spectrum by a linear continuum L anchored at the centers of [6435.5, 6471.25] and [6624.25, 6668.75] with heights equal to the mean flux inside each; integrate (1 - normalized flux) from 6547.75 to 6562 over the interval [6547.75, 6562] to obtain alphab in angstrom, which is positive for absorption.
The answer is -0.9 angstrom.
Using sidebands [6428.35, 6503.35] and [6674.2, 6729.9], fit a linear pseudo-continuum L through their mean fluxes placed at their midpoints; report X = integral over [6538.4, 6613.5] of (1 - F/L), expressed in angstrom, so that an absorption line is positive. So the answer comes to -4.4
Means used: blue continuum 1.14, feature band 1.2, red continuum 1.14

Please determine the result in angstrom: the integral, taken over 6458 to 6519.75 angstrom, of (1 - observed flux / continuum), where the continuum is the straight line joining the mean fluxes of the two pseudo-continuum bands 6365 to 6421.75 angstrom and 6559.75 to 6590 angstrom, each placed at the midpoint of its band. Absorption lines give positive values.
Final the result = 4.6 angstrom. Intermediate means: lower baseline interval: 1.19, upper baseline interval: 1.25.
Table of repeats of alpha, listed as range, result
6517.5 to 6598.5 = 1.2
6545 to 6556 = 1.16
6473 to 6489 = 1.16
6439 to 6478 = 1.16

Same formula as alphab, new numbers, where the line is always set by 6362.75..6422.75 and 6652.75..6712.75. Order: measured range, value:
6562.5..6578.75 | -0.9 angstrom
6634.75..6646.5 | 0.2 angstrom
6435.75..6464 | 0.4 angstrom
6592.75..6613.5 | -0.6 angstrom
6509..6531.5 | 0.1 angstrom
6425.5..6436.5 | 0.7 angstrom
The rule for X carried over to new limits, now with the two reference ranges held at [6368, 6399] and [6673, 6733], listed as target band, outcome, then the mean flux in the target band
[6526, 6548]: -0.85 angstrom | 1.22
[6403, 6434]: 0.61 angstrom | 1.17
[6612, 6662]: 2.79 angstrom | 1.09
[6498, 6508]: 0.27 angstrom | 1.14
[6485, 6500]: 1.26 angstrom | 1.08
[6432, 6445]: 0.48 angstrom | 1.14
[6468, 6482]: 0.13 angstrom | 1.17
